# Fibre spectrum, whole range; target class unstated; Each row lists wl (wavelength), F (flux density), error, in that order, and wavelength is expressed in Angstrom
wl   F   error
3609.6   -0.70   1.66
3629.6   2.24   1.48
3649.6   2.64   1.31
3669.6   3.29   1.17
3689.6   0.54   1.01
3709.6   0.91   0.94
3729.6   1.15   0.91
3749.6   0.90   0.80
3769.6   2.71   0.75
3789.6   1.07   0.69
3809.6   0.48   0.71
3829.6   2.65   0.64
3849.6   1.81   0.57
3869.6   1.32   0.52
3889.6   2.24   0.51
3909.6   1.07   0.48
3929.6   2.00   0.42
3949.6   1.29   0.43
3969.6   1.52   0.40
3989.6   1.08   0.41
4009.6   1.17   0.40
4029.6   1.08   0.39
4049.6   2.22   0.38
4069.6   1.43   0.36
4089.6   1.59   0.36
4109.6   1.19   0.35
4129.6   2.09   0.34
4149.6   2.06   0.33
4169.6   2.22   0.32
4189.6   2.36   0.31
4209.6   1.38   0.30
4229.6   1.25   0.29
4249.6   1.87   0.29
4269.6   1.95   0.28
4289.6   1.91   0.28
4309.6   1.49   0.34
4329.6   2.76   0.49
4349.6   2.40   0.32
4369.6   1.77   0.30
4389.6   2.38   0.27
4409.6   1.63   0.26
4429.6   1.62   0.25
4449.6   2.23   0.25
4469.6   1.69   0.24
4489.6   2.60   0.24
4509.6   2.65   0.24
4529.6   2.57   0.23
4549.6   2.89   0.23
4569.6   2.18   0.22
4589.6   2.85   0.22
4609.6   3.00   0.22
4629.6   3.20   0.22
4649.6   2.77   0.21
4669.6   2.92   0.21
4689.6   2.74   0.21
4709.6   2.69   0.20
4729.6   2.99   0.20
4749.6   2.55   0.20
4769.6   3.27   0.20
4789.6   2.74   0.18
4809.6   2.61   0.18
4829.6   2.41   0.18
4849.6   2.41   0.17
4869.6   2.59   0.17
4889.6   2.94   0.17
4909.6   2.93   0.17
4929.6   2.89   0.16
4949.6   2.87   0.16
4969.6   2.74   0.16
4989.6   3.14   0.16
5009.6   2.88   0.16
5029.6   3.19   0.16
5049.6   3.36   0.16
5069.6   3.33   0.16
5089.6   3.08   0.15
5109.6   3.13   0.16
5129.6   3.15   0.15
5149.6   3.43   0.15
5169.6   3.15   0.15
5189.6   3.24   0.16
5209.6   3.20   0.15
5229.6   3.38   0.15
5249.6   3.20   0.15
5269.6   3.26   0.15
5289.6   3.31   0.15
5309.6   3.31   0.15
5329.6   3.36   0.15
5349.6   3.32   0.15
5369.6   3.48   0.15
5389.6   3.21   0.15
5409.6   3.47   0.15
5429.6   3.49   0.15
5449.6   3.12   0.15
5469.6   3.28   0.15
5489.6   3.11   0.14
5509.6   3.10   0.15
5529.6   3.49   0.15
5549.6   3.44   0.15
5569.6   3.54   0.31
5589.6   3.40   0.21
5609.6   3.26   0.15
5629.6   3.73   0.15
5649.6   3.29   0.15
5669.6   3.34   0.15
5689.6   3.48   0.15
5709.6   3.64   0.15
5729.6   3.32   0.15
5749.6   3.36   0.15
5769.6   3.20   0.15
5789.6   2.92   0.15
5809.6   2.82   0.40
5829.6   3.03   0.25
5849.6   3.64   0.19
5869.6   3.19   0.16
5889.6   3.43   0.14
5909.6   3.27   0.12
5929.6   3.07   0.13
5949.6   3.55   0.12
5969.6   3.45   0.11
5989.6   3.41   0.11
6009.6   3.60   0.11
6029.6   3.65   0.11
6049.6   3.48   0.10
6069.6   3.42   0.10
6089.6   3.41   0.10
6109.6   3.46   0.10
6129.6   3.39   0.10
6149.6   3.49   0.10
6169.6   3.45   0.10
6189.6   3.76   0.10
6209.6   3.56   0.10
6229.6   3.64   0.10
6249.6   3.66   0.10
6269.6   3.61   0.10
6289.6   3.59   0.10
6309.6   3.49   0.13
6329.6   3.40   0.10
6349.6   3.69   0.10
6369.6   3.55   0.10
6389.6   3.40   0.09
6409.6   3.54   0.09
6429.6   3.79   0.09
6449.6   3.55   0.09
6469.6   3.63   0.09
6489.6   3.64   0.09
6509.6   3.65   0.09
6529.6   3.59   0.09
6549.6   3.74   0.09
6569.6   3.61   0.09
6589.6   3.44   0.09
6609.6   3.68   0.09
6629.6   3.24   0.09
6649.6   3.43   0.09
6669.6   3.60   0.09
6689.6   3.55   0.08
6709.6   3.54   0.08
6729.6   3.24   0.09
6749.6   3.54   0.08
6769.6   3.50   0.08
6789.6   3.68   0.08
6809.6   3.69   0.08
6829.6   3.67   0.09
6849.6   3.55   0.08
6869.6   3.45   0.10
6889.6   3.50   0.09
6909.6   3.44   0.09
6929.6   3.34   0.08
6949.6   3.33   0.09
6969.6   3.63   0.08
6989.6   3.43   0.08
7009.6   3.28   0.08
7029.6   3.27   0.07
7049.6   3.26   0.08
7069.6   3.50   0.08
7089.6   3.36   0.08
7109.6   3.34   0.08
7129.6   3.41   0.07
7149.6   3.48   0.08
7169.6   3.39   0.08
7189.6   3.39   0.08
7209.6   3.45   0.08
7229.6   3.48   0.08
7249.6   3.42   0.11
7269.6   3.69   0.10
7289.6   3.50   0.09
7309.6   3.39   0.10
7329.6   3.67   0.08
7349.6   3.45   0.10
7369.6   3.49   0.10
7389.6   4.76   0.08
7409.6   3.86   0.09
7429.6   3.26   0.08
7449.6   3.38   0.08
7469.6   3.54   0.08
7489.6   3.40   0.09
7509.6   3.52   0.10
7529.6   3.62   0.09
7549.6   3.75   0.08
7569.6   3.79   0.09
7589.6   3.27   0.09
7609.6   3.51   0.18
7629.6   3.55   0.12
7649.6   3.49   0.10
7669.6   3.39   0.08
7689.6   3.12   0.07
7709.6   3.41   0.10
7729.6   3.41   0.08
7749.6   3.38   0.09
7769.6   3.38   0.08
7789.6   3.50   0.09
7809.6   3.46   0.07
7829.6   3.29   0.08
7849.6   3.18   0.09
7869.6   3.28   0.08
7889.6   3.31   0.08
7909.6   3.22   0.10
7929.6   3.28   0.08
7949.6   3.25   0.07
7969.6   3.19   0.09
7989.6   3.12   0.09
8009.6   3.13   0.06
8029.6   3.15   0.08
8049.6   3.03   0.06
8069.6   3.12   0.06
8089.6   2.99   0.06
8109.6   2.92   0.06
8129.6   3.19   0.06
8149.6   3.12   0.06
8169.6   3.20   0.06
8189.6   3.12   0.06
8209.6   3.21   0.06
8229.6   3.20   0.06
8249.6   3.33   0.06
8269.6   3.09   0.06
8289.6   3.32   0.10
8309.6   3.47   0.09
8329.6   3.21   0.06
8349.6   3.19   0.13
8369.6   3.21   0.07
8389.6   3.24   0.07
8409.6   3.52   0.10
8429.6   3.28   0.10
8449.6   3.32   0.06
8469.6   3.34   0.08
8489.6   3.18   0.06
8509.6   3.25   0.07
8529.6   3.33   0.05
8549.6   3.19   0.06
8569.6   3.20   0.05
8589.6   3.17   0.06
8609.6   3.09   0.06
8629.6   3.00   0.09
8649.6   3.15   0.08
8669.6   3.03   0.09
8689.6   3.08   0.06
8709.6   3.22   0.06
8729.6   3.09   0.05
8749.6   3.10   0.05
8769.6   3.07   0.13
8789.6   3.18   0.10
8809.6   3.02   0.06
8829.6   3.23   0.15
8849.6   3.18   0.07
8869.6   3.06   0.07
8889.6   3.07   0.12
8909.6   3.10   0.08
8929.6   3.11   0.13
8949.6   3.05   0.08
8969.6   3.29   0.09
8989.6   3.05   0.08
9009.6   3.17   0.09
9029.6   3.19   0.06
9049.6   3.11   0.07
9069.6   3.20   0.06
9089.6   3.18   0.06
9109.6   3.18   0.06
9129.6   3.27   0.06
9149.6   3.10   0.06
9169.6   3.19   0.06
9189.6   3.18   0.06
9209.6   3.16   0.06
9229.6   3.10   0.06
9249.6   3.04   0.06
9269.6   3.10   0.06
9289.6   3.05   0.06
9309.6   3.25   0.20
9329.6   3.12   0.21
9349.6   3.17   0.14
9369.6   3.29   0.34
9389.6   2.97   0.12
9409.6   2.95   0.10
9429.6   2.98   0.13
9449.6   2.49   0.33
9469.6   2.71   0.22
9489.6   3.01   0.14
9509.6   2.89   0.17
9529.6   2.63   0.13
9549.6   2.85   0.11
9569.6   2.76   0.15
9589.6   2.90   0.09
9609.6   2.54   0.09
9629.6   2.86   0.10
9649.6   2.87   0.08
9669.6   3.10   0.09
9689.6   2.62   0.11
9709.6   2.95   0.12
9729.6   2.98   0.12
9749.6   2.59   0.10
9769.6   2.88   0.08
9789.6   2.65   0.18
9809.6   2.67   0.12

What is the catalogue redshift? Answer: 0.125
